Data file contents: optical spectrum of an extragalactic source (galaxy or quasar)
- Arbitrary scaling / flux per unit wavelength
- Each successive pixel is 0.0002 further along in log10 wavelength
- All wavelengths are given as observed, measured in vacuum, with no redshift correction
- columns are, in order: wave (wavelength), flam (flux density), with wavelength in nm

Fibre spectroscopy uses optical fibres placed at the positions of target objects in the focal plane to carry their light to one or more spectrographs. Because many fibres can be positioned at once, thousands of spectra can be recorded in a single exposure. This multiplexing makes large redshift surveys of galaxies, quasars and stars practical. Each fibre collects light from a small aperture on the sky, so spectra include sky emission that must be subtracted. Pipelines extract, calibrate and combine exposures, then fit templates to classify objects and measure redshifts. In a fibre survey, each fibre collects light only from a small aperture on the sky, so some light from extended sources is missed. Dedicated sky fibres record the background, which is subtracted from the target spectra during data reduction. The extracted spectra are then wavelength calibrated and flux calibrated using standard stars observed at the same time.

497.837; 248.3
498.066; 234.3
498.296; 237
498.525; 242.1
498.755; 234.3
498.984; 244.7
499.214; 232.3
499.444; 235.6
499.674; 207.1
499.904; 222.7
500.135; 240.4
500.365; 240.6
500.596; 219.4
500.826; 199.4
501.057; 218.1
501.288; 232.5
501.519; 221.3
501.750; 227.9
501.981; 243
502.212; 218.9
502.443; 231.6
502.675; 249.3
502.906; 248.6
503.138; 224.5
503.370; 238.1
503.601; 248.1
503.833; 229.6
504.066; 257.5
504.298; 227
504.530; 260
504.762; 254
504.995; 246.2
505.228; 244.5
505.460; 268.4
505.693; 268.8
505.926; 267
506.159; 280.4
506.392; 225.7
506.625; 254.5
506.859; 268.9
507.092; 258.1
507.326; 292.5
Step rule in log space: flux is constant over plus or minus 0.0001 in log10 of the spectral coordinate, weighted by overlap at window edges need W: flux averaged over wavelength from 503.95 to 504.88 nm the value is 250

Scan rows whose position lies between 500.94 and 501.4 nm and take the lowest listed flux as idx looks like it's 218.1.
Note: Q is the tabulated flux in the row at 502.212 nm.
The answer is 218.9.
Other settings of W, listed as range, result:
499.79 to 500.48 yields 234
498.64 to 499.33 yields 237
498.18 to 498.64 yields 239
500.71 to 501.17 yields 209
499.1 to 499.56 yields 234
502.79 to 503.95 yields 238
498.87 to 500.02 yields 228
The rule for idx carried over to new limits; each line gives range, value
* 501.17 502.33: 218.9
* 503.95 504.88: 227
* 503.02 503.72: 224.5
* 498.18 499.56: 232.3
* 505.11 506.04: 244.5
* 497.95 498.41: 234.3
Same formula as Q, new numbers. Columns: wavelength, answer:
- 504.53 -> 260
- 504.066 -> 257.5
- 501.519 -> 221.3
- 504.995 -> 246.2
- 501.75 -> 227.9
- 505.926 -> 267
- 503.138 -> 224.5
